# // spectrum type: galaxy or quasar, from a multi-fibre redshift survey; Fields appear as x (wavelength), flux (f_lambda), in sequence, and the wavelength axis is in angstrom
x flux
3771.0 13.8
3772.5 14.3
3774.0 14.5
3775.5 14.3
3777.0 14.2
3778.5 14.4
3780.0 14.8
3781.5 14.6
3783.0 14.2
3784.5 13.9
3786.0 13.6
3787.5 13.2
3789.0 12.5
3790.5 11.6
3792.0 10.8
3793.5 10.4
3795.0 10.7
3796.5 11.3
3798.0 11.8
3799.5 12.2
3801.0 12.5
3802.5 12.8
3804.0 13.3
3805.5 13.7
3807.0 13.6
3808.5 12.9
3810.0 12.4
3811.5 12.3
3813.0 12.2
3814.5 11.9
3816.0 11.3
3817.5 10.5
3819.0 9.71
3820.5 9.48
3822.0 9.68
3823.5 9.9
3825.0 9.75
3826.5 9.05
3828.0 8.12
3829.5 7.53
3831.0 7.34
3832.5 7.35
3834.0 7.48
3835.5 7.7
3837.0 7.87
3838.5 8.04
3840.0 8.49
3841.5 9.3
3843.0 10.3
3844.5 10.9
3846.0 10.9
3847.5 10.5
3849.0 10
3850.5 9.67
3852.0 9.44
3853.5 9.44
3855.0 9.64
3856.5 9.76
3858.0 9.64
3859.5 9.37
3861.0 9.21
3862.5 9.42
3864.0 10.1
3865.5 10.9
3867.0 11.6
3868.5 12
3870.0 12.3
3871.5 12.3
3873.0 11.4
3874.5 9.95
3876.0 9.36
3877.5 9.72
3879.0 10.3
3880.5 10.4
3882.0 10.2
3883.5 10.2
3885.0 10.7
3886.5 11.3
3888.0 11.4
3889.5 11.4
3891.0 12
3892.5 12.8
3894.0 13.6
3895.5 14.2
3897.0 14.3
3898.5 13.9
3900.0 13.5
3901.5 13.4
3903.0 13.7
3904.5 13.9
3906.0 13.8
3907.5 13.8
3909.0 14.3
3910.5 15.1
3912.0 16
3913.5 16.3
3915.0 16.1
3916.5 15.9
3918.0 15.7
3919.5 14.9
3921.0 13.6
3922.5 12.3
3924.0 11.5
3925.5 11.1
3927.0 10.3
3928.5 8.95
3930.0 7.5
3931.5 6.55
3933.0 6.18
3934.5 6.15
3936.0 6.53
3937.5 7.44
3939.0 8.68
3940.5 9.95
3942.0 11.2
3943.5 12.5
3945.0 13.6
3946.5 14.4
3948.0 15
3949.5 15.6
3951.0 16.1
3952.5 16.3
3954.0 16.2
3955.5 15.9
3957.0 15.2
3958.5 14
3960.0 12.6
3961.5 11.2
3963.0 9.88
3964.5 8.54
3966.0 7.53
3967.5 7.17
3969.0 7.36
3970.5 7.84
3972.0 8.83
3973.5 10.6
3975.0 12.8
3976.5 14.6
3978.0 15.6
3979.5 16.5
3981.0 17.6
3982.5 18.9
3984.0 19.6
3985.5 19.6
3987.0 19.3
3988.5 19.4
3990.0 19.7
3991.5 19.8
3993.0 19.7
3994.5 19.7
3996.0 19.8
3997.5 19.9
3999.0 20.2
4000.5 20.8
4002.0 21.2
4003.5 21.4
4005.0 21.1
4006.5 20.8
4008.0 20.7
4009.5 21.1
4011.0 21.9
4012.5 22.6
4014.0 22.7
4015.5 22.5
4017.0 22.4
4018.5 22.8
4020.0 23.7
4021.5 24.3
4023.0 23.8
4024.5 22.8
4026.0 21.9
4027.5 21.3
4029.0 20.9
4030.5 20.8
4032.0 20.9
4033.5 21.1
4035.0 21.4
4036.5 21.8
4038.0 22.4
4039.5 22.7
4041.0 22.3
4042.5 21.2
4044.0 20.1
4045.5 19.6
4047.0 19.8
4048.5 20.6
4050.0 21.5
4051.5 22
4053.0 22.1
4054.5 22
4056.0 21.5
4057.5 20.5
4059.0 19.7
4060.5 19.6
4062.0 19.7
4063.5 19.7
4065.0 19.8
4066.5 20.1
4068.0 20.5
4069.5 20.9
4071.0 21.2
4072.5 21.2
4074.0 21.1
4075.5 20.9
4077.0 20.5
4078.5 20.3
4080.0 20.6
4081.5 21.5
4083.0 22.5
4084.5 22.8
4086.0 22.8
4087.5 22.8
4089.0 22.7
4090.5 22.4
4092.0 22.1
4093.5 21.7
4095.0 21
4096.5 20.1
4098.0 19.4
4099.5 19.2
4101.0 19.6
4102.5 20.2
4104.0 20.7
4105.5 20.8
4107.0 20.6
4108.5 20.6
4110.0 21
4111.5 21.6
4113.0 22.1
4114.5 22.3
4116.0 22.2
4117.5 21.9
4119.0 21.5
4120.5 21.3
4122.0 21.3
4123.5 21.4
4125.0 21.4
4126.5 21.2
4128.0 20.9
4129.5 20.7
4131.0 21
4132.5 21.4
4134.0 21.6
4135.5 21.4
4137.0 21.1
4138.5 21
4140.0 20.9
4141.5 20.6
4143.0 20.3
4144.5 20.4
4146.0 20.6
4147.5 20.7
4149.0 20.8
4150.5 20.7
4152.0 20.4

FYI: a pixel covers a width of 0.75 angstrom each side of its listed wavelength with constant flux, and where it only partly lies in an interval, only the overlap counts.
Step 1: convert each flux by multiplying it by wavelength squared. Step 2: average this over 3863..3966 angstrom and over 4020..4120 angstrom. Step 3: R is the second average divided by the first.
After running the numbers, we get 1.89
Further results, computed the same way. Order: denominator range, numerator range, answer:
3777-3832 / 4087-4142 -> 2.12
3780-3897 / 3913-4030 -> 1.56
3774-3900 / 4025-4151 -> 2.16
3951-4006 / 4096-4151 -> 1.42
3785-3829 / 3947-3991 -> 1.34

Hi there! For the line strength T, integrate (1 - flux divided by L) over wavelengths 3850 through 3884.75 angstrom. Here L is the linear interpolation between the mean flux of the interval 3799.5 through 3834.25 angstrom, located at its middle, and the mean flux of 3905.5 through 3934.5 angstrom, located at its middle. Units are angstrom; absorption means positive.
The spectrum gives 3.9 angstrom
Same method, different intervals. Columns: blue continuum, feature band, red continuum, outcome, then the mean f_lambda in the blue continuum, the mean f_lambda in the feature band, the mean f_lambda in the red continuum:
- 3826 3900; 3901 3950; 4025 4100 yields 5.1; 10.3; 12.2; 21.1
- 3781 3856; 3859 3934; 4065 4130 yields 9.3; 10.7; 12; 21.2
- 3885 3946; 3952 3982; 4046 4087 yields 5.5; 12.1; 12.3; 20.9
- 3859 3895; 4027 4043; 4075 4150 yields -3.4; 10.9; 21.5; 21.2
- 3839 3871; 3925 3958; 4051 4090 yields 7.2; 10.1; 11.4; 21.1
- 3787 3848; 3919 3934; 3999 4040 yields 5.8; 10.6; 10.1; 21.9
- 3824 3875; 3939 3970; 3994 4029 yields 8.9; 9.61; 12.4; 21.7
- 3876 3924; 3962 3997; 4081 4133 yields 3.4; 13.1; 14.8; 21.3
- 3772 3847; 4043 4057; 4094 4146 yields -1.7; 11.3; 21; 21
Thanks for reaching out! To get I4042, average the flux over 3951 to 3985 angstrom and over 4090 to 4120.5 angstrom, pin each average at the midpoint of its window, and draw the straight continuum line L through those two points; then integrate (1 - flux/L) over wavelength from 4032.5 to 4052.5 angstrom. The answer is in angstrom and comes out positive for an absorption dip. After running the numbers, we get -4.48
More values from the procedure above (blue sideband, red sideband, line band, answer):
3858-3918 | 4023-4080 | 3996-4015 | -2.6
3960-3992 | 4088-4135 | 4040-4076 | -4.9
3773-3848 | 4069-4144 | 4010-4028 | -4.4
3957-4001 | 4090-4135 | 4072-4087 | -1.4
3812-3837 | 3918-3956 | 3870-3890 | -0.6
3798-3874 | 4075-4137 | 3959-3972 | 5.4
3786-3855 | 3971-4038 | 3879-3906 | 3.5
